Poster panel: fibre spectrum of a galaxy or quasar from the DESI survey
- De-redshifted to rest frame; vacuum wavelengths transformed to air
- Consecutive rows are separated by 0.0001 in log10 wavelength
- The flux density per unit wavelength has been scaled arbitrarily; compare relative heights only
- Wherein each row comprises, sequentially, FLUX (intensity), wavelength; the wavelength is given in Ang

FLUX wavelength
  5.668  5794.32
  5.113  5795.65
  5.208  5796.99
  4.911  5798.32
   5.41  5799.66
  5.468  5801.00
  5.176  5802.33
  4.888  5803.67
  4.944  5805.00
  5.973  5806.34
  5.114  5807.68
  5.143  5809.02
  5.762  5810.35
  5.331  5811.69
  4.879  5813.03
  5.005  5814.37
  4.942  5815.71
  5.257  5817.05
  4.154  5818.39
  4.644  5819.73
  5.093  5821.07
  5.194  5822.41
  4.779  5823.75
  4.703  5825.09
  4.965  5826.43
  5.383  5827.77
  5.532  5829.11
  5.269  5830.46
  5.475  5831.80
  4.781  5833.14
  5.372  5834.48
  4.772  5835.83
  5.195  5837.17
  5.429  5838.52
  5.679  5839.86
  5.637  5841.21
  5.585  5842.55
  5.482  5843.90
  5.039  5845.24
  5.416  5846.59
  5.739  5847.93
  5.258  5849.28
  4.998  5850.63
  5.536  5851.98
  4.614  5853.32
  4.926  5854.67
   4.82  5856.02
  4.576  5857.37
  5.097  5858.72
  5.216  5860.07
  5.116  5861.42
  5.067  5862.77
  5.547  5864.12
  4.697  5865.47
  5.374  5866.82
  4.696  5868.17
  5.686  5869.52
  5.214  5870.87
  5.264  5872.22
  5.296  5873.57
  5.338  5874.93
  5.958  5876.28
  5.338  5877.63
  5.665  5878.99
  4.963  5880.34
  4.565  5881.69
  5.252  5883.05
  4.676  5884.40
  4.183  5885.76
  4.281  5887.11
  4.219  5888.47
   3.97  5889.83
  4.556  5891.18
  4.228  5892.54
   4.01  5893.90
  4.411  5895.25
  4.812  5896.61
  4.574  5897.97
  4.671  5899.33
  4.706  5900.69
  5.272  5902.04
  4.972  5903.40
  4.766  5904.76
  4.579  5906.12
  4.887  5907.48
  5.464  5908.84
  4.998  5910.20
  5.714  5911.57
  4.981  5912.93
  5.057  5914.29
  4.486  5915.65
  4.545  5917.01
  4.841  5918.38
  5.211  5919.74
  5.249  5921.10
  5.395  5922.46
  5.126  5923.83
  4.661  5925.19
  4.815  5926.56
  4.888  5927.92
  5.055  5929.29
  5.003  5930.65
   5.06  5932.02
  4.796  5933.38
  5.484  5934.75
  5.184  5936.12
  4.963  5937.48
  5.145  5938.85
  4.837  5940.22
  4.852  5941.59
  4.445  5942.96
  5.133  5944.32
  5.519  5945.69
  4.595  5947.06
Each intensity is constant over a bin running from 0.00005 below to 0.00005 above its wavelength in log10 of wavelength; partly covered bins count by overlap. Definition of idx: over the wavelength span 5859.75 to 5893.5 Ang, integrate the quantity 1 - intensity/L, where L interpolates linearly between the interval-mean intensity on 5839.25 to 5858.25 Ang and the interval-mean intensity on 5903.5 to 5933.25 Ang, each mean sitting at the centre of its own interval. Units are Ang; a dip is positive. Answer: 1.1 Ang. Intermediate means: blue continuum 5.23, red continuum 4.99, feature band 4.96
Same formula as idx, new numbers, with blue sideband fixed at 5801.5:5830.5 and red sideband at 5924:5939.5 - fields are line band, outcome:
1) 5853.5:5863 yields 0.2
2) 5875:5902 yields 1.8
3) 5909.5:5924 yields -0.1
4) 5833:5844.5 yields -0.6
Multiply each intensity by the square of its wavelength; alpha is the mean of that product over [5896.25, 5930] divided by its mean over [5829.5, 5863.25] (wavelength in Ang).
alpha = 1.0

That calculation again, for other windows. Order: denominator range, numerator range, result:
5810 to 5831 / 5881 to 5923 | 0.97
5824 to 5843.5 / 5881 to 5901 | 0.87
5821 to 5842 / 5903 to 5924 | 0.99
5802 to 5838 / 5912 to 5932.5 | 1.01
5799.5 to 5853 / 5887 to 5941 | 0.96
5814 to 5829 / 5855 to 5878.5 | 1.07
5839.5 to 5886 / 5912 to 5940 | 0.98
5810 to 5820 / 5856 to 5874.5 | 1.05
